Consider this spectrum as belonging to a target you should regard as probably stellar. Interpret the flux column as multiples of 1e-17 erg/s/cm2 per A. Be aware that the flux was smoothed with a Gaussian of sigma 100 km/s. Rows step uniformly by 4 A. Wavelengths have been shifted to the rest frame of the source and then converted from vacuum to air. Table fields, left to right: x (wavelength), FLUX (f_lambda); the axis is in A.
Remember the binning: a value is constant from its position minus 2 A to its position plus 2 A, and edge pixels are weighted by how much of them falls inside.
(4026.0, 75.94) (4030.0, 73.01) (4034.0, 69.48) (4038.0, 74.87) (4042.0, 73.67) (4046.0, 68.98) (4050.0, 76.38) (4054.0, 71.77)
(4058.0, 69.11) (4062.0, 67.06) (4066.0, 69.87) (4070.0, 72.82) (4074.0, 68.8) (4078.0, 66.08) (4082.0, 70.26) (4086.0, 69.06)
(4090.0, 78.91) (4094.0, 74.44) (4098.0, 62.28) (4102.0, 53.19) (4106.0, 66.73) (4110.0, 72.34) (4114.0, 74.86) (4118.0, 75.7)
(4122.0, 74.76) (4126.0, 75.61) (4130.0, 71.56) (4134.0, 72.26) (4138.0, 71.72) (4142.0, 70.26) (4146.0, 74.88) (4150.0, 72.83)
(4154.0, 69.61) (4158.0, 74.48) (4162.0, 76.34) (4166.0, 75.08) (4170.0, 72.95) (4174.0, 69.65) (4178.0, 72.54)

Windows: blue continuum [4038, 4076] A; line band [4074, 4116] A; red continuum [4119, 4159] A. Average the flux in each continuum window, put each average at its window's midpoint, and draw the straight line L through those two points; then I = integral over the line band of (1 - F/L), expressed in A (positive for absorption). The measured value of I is 1.82 A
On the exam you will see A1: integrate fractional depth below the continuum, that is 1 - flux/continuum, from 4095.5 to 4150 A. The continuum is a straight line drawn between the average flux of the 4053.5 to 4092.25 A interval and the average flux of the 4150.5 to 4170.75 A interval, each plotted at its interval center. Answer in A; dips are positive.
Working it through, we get 1.26 A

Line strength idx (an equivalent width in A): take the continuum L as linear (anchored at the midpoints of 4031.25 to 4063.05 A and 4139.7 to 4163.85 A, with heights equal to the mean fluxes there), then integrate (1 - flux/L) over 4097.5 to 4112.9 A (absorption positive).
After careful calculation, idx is 1.70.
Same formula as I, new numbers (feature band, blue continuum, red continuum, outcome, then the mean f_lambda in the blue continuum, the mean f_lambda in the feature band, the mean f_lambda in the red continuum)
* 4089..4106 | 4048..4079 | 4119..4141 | 1.26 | 70.4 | 66.5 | 73.2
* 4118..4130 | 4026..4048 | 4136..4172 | -0.29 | 72.4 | 74.7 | 73.1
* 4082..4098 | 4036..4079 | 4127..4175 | -0.13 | 71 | 72.2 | 72.8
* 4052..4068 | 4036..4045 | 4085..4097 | 0.91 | 73.7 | 69.5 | 73.6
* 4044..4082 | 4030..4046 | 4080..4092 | 1.26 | 72.3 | 70.1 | 72.7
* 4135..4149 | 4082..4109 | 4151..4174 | -0.14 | 67.8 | 72.3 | 73.3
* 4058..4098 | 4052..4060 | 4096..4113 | -1.60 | 70.4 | 70.3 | 64.3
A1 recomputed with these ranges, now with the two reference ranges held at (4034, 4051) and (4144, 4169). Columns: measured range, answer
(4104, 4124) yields 0.16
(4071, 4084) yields 0.79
